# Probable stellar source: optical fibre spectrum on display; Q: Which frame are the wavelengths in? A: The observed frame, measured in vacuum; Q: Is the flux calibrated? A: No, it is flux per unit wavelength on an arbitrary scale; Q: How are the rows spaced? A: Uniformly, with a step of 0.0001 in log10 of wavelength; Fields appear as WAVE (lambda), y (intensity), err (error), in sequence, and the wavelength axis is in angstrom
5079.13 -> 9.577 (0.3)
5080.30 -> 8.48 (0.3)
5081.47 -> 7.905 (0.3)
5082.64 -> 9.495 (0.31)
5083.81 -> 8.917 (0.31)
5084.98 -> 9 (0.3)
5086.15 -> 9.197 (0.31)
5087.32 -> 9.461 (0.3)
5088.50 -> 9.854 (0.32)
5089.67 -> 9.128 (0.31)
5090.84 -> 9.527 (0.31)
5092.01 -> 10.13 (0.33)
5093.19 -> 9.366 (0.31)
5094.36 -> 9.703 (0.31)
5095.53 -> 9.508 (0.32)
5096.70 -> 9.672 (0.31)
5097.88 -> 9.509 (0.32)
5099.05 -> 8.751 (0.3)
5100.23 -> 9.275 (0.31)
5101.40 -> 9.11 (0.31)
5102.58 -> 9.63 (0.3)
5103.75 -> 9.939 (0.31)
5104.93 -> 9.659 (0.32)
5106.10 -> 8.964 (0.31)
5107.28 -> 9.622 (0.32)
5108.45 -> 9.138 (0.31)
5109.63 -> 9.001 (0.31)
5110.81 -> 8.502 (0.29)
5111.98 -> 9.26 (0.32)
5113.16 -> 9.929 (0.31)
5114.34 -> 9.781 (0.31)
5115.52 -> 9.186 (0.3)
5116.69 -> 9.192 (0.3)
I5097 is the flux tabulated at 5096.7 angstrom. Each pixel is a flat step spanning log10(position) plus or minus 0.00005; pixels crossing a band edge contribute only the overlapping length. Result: 9.672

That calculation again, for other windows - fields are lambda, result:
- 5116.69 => 9.192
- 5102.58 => 9.63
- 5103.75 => 9.939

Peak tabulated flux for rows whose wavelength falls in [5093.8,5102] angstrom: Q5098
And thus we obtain 9.703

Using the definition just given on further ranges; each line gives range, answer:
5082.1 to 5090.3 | 9.854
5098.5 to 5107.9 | 9.939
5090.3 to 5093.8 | 10.13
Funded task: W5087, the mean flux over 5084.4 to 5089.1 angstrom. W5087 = 9.37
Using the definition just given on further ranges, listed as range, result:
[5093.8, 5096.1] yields 9.62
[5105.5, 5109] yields 9.26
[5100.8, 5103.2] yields 9.4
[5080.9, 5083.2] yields 8.7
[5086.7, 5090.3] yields 9.47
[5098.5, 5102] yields 9.03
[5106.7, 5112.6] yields 9.11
